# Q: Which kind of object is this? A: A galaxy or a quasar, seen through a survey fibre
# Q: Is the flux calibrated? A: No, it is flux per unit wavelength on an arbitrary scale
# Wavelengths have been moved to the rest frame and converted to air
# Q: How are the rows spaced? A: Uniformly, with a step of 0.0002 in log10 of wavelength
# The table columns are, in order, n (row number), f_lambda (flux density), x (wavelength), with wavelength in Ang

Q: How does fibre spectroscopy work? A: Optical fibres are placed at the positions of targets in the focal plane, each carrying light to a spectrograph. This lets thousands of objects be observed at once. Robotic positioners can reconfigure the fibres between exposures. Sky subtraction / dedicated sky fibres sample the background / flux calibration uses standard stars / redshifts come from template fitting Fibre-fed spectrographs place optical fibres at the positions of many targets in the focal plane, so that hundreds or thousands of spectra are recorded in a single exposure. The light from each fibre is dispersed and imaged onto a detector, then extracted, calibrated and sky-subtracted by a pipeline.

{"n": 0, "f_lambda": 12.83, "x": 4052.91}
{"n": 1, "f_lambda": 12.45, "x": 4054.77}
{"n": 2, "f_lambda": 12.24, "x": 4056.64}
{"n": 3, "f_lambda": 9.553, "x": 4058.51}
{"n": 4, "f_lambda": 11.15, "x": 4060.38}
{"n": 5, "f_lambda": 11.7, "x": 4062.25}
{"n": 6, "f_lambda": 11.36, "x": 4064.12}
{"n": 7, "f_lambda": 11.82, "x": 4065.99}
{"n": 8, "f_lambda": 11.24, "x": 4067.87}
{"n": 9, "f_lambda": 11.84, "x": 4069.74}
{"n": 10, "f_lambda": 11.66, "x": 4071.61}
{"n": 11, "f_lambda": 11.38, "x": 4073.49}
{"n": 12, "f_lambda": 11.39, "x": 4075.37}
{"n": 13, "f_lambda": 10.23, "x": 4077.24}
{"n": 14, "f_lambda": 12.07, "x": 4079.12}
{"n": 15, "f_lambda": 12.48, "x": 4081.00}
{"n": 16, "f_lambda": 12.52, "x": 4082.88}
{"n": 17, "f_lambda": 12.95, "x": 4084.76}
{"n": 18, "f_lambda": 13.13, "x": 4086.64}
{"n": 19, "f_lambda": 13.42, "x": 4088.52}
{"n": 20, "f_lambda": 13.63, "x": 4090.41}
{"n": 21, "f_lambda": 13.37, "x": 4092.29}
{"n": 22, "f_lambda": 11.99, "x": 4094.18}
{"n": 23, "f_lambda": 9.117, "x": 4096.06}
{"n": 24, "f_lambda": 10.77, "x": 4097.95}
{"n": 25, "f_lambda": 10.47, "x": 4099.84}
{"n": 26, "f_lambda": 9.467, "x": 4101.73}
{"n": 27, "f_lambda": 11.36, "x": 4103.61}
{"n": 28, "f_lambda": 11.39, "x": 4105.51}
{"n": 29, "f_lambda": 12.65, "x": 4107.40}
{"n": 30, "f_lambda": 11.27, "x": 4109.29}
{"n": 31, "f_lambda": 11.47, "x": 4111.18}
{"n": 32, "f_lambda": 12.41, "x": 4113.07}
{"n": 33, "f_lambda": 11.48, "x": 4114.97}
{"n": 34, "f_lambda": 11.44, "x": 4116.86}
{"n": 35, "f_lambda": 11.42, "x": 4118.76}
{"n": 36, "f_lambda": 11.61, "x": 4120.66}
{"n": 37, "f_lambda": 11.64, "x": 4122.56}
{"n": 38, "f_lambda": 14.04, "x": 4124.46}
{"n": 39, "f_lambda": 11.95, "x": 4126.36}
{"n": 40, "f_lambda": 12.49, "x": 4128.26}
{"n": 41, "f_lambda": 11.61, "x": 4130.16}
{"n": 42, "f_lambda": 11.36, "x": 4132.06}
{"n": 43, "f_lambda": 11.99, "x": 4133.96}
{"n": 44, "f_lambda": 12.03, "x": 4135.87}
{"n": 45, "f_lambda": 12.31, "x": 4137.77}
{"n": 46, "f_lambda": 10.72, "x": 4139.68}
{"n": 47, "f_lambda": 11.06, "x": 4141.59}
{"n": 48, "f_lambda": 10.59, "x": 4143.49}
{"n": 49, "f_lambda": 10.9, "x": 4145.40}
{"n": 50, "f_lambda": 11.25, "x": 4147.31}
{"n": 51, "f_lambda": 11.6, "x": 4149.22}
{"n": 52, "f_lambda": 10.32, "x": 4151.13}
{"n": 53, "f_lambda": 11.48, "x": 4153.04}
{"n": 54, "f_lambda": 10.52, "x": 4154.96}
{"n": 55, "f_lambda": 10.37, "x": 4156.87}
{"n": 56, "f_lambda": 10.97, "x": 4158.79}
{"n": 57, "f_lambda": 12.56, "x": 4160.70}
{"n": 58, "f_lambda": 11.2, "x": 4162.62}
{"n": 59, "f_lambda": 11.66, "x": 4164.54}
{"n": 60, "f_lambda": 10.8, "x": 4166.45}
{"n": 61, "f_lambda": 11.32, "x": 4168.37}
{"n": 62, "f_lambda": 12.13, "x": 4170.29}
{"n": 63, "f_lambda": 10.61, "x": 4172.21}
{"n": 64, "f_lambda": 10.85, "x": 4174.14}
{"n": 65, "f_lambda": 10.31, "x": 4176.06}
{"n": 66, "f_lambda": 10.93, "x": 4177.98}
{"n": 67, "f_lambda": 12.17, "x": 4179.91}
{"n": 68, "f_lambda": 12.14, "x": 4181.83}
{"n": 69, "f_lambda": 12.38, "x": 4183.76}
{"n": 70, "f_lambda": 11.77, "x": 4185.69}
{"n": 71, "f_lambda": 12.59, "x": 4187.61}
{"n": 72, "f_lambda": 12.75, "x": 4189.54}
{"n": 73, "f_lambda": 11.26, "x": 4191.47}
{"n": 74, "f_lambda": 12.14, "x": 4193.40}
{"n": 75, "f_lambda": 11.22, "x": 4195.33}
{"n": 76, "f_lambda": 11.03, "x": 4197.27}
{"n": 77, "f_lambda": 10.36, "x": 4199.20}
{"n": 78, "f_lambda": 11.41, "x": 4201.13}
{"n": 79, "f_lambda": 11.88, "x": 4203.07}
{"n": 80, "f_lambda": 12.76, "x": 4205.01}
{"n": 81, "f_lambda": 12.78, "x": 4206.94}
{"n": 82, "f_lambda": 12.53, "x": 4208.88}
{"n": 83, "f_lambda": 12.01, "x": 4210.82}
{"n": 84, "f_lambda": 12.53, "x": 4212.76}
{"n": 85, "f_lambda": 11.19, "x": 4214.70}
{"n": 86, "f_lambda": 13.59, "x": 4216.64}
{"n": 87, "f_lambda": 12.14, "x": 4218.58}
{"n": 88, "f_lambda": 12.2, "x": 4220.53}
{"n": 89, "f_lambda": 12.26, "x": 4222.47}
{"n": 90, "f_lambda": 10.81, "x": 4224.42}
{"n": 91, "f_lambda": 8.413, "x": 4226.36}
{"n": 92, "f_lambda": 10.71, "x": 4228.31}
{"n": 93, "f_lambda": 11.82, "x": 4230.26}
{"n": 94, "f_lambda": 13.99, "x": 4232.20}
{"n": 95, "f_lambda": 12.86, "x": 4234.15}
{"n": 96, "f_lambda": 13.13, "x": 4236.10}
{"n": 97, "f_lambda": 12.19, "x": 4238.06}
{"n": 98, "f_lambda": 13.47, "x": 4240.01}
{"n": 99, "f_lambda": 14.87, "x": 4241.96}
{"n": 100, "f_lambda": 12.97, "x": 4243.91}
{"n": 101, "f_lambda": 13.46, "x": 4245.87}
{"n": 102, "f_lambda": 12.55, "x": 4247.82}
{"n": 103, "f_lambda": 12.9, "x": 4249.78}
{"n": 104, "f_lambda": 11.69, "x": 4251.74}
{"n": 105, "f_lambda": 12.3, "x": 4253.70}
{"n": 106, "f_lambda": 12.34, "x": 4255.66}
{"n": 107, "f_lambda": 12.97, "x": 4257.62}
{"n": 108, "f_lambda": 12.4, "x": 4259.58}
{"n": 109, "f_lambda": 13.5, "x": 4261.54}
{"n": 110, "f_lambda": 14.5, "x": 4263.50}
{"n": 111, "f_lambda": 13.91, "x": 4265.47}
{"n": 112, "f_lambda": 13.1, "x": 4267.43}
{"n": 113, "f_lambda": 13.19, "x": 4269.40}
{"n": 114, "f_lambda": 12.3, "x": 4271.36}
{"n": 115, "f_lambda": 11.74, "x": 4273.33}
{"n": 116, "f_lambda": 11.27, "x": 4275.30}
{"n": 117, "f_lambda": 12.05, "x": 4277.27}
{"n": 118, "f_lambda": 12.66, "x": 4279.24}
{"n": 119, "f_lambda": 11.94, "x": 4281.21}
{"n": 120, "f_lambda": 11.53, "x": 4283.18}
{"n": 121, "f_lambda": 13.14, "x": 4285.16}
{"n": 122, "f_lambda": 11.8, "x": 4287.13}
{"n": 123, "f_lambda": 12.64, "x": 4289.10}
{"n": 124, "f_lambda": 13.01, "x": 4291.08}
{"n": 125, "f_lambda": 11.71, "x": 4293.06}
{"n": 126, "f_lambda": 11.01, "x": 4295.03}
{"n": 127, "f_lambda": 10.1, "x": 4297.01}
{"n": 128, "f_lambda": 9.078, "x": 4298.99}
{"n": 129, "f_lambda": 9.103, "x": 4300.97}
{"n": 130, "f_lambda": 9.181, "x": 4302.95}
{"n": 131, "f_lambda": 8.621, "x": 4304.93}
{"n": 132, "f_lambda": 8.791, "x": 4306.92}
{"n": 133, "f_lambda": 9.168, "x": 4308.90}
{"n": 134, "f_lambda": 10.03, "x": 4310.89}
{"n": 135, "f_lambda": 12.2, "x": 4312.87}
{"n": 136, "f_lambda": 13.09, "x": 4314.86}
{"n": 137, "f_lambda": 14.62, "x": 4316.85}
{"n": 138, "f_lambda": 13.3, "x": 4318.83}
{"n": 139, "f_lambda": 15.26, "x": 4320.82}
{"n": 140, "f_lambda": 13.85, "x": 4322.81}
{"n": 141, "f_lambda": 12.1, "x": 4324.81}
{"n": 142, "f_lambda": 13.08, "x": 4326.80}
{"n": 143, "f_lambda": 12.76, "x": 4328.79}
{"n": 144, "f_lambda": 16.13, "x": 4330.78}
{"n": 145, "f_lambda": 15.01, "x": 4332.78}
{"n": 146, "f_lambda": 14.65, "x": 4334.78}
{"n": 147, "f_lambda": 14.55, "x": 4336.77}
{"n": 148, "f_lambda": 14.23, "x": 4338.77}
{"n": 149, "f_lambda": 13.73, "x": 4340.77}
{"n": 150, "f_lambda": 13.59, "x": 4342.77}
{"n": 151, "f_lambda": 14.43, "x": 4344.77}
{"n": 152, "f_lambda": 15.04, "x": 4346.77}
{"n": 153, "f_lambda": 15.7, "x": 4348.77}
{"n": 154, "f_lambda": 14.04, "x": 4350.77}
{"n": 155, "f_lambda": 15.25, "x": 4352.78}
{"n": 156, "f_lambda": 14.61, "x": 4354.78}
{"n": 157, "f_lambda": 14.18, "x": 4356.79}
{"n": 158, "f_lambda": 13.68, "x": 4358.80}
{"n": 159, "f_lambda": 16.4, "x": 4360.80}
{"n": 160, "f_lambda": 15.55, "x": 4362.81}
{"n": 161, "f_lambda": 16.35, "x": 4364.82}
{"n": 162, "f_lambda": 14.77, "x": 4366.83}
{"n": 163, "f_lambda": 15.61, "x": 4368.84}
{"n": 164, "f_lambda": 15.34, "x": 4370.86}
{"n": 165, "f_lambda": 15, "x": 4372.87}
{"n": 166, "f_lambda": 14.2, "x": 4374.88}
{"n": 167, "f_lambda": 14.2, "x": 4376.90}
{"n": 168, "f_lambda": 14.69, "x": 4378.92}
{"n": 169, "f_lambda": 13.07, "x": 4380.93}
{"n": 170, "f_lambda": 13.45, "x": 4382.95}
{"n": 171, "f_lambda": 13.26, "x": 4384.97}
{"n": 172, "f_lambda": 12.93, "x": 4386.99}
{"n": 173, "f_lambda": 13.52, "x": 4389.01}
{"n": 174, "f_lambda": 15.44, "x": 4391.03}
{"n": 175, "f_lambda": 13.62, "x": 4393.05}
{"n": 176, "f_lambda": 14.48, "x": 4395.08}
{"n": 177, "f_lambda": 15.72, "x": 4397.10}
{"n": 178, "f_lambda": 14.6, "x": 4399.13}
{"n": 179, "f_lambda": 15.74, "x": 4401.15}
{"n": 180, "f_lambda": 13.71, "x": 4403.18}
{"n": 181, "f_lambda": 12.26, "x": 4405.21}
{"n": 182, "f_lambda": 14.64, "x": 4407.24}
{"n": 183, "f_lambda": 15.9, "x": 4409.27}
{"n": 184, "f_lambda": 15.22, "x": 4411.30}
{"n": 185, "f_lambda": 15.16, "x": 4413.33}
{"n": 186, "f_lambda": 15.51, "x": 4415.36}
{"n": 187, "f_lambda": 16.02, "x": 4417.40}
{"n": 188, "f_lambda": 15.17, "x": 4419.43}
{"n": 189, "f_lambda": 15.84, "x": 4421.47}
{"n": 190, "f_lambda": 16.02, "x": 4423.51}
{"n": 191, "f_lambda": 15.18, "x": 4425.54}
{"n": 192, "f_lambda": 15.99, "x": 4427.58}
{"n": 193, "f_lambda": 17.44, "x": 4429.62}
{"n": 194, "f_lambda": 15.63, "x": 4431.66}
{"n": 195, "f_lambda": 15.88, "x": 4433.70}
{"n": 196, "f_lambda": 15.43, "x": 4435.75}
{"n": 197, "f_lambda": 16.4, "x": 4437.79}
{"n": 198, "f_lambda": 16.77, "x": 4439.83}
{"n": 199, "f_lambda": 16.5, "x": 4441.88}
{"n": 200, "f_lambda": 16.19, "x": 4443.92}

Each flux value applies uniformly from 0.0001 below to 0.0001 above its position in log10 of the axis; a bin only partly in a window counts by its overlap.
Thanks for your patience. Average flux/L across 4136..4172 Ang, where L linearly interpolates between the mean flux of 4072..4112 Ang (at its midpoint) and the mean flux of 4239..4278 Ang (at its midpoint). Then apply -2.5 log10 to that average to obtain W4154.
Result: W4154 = 0.09 mag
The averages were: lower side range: 11.7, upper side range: 12.9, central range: 11.2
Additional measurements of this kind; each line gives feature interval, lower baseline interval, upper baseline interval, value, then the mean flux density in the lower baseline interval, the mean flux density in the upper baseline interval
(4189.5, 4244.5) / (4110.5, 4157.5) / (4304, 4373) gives 0.03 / 11.5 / 13.8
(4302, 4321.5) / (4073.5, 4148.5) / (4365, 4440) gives 0.22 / 11.7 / 15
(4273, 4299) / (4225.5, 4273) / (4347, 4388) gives 0.13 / 12.7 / 14.6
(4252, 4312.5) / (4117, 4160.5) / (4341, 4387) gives 0.16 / 11.5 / 14.6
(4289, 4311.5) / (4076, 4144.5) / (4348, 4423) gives 0.34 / 11.8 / 14.7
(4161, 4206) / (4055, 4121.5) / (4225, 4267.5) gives 0.07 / 11.6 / 12.7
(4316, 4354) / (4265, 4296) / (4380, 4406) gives -0.09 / 12.3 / 14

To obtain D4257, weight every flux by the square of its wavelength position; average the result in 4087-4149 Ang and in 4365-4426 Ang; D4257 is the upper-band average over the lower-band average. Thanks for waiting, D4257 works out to 1.44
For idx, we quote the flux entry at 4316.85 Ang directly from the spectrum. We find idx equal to 14.62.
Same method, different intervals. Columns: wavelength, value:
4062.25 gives 11.7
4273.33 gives 11.74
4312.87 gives 12.2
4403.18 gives 13.71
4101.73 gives 9.467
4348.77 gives 15.7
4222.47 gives 12.26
